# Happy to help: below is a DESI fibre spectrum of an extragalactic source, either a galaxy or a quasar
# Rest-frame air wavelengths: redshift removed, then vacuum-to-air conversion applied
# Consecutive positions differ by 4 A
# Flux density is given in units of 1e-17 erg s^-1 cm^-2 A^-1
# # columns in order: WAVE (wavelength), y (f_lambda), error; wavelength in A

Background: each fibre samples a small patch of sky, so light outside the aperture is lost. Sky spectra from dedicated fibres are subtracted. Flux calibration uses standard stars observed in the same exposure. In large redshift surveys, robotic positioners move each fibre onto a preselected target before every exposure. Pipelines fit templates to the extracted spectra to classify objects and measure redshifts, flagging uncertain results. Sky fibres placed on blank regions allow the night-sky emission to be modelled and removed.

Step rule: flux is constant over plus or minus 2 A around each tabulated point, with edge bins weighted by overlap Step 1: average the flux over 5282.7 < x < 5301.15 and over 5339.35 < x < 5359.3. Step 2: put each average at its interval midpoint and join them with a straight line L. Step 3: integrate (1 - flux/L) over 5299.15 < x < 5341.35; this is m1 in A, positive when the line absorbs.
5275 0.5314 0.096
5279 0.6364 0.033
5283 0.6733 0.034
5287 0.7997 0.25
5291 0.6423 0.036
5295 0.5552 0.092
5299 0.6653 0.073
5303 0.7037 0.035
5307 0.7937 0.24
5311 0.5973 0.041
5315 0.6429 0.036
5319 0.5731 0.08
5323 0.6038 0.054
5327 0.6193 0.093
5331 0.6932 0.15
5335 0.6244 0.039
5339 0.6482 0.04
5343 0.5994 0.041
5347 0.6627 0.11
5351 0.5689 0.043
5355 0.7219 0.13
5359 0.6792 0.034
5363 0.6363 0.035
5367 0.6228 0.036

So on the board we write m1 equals 0.3 A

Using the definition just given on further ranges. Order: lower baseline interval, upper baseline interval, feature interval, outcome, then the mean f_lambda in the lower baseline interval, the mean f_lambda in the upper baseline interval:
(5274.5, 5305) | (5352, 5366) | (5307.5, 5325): 1.07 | 0.657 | 0.667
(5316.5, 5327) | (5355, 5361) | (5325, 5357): 0.25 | 0.597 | 0.693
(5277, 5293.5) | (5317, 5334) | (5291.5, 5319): 0.03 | 0.684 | 0.622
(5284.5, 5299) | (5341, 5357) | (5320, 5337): 0.43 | 0.666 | 0.638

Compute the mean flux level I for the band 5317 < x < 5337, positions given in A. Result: 0.623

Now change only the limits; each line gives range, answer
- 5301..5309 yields 0.749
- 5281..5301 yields 0.667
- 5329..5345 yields 0.641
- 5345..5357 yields 0.651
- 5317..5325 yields 0.588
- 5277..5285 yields 0.655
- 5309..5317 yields 0.62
